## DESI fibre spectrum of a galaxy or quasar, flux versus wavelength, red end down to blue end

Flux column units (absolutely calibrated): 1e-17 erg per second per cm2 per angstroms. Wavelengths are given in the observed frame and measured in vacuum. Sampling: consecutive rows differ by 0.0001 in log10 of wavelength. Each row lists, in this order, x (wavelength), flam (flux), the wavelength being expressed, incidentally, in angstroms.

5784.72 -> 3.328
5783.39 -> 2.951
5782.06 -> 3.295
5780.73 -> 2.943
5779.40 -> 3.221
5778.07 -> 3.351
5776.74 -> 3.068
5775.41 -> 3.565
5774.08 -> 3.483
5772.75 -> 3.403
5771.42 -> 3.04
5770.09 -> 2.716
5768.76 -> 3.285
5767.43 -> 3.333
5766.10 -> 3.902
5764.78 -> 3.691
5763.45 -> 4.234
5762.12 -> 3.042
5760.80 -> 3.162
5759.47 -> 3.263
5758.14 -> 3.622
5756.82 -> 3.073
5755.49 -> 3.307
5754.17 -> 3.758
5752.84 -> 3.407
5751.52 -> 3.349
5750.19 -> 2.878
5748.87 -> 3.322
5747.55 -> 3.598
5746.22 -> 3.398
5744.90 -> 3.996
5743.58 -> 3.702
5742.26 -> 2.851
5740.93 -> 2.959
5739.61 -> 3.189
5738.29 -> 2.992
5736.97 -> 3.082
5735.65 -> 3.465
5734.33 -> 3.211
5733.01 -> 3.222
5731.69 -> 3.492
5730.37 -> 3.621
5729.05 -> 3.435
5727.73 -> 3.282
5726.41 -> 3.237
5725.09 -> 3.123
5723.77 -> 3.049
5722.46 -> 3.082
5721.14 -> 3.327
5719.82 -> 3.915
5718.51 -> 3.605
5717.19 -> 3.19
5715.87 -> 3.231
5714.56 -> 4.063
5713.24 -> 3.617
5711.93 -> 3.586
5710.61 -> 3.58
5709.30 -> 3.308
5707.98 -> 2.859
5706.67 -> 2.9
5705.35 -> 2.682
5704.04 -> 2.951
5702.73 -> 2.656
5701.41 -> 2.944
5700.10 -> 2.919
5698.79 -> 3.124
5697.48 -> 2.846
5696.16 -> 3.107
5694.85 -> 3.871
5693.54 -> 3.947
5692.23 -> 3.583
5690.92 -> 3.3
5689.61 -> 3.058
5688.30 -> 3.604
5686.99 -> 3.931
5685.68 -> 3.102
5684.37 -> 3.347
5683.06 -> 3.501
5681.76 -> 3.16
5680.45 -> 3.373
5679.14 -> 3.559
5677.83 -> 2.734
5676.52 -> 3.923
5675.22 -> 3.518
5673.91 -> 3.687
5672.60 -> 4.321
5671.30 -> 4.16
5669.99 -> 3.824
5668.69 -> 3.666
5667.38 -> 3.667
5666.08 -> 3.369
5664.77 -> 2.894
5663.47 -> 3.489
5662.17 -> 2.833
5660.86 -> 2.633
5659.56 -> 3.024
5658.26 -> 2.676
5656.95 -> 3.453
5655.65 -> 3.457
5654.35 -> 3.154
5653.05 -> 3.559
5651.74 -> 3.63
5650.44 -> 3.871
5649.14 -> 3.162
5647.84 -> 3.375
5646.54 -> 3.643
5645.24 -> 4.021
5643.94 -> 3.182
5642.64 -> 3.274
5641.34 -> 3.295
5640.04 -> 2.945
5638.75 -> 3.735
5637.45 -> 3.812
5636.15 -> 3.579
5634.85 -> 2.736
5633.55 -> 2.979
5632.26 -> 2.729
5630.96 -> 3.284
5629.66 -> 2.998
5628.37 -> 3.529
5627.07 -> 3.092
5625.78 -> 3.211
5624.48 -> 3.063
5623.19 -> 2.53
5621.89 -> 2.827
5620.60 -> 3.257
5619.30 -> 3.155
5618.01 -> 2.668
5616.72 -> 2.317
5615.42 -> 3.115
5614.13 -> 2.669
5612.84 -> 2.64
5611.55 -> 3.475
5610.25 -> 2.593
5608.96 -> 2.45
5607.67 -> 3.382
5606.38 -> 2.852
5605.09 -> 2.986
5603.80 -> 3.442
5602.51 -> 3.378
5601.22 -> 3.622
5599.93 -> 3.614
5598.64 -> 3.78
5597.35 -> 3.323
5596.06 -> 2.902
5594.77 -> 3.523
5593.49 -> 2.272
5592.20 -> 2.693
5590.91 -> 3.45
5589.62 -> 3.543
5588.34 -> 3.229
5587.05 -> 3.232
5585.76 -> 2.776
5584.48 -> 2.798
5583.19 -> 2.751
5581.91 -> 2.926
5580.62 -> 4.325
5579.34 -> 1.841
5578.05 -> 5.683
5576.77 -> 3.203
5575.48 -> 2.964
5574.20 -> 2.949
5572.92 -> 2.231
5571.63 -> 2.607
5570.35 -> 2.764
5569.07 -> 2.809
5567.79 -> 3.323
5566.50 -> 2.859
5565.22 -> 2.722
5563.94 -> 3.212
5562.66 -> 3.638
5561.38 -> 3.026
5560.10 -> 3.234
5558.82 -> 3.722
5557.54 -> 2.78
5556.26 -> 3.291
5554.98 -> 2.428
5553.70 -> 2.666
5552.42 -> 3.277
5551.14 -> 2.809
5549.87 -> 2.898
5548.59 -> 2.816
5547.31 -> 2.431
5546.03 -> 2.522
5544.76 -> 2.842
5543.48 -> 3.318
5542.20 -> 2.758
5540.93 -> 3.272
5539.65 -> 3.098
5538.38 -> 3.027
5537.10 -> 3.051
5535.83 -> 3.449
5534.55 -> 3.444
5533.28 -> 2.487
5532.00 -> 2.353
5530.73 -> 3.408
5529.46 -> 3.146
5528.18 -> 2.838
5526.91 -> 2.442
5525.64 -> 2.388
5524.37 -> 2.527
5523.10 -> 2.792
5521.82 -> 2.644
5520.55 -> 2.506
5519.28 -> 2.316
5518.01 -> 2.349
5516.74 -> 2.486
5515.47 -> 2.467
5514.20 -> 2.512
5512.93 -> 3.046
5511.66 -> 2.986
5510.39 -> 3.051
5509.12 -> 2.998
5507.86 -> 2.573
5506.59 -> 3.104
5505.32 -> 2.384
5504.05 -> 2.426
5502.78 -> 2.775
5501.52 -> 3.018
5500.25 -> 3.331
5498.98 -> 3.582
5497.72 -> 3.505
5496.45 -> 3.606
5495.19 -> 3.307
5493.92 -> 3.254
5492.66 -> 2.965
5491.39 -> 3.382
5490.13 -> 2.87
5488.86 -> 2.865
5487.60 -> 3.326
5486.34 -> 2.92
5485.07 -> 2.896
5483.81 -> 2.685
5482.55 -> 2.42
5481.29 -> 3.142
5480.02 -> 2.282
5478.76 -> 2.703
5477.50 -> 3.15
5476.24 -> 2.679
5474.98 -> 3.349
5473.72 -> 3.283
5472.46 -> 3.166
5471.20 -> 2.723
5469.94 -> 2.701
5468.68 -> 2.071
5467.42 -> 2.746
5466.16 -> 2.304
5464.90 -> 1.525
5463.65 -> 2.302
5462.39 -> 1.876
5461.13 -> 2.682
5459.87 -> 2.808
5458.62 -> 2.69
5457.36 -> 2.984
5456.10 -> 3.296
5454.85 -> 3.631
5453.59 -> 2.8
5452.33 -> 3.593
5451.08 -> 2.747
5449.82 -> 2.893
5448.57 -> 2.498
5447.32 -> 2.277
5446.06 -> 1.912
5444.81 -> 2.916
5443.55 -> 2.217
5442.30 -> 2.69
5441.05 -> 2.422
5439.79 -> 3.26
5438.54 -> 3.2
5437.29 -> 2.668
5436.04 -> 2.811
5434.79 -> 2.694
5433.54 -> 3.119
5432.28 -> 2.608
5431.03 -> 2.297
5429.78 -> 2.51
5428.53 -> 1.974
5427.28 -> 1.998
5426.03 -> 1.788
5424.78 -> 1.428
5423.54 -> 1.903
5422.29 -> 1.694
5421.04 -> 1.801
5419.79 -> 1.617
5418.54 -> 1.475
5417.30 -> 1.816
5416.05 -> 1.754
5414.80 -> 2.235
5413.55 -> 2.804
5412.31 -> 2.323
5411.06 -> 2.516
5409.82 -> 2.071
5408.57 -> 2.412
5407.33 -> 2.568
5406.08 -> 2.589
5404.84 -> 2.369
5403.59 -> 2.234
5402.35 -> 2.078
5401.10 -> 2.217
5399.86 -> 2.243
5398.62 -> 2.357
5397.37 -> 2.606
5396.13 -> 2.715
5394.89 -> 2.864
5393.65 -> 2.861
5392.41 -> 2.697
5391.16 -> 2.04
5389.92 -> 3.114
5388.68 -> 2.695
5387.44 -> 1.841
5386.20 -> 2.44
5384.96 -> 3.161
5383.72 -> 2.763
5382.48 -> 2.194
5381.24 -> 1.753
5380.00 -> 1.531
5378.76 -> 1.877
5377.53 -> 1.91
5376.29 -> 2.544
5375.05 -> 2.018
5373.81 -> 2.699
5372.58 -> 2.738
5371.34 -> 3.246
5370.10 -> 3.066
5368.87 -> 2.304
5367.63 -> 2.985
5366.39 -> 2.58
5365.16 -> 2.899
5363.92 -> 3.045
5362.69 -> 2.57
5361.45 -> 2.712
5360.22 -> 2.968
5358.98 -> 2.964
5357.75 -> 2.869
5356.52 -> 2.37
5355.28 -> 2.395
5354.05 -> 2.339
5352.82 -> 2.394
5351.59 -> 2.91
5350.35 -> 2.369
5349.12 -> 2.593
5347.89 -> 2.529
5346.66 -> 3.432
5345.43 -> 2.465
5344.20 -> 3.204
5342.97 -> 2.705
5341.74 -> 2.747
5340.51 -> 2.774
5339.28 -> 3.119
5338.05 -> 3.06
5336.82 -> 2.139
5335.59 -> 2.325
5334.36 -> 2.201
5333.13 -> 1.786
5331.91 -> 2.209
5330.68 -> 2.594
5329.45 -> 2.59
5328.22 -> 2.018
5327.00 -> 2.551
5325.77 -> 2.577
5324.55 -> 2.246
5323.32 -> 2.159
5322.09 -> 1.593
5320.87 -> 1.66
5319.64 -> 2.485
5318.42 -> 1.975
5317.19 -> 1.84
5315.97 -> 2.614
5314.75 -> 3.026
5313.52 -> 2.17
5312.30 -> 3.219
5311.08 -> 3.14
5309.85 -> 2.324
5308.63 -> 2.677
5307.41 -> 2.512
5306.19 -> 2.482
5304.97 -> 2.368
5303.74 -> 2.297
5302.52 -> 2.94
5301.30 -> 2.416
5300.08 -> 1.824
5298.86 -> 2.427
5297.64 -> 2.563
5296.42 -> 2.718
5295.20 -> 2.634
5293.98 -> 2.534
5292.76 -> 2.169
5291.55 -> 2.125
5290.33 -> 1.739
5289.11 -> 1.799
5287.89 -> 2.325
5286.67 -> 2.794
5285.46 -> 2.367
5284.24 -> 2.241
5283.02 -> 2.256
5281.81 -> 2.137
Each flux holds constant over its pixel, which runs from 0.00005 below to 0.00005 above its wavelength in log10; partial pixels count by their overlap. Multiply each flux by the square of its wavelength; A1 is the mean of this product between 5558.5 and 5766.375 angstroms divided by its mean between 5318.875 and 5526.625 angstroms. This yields 1.38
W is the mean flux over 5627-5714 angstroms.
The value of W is 3.34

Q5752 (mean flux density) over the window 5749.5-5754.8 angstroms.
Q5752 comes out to 3.34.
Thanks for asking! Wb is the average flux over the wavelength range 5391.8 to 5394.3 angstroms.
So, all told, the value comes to 2.78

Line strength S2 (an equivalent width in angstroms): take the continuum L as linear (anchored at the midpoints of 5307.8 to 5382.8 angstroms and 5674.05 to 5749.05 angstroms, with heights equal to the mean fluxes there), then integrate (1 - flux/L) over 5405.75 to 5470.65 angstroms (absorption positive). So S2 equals 6.8 angstroms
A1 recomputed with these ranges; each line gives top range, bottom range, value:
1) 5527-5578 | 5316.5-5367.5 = 1.28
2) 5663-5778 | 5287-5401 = 1.55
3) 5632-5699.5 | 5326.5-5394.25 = 1.48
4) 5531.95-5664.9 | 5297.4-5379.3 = 1.35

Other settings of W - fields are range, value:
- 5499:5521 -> 2.75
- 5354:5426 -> 2.39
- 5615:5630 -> 2.98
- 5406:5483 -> 2.51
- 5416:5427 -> 1.7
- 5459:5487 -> 2.66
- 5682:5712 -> 3.24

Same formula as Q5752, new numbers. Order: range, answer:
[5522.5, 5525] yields 2.66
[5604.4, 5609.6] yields 2.92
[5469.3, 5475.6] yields 3.04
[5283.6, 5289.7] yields 2.3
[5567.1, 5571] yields 2.96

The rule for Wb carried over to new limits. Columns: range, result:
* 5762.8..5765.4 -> 3.96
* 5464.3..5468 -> 2.19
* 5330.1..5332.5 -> 2.4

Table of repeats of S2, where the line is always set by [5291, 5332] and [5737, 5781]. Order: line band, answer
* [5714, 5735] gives -0.7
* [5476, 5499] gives -2.1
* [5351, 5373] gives -2.0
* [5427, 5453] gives 0.3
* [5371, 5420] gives 4.3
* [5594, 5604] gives -1.4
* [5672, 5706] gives -1.6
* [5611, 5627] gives 0.7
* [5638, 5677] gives -4.0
